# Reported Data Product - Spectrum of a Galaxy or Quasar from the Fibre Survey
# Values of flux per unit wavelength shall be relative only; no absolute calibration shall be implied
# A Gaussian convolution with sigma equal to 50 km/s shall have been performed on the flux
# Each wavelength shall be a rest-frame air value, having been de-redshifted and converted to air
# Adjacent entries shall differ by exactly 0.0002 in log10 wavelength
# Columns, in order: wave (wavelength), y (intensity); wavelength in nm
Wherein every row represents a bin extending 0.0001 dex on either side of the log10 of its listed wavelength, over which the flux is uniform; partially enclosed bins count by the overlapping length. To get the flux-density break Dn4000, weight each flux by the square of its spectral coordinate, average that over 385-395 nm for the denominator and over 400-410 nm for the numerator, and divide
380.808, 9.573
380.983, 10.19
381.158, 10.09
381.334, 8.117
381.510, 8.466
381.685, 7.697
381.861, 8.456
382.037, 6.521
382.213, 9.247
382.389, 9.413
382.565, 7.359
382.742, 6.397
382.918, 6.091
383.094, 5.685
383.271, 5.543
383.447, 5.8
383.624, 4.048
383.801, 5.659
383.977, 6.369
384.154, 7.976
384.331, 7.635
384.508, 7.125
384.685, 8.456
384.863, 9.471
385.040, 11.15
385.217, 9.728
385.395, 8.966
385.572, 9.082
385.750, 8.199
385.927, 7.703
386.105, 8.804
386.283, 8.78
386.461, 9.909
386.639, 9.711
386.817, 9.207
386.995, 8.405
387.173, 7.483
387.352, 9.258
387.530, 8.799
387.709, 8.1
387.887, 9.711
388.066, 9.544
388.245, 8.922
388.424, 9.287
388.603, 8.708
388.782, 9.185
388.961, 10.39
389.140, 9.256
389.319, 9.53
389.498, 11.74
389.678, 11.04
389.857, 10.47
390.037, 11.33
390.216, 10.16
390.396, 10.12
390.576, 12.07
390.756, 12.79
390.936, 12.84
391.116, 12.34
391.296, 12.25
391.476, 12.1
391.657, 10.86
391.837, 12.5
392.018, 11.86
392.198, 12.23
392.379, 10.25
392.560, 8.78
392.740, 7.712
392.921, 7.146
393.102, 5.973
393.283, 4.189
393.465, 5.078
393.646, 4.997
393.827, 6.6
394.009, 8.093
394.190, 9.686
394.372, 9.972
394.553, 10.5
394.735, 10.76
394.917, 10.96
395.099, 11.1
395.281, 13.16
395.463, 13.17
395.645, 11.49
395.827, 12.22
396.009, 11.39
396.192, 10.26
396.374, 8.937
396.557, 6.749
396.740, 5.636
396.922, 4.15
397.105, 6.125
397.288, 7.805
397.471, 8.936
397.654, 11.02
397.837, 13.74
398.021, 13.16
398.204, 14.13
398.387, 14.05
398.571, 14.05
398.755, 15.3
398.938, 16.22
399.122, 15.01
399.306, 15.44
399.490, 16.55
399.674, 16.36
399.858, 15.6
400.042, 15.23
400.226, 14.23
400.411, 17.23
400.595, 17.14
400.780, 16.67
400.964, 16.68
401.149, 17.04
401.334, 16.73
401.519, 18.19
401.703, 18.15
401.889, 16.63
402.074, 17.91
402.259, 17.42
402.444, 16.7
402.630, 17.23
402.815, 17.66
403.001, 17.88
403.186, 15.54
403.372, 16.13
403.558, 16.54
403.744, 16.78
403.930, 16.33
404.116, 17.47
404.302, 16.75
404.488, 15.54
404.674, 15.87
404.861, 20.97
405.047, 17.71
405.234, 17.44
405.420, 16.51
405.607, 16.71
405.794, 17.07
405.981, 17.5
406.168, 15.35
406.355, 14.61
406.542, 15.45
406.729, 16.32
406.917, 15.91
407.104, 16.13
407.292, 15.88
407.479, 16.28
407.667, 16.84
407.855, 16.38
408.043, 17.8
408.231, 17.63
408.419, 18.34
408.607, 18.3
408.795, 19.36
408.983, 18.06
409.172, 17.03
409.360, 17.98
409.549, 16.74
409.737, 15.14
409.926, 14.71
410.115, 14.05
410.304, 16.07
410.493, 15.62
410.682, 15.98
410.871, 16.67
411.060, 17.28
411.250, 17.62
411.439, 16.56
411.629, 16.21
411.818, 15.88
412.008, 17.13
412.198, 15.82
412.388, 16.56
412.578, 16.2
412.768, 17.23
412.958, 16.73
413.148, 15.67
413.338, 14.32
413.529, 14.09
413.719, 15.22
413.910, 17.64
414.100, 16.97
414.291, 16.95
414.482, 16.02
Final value 1.9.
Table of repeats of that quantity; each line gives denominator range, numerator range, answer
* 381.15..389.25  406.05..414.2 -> 2.25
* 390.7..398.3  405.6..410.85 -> 1.80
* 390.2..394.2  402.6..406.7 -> 1.87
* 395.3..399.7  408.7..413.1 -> 1.51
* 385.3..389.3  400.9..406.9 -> 2.04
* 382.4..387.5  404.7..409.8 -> 2.41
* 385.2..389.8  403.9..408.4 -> 1.99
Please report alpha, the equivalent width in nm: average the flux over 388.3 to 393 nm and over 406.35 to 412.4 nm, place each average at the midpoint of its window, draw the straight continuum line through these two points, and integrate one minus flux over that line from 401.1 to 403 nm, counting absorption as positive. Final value -0.42 nm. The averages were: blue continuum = 10.6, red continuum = 16.6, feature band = 17.4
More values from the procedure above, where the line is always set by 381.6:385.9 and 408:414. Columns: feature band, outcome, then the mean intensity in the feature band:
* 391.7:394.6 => 0.59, 8.48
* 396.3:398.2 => 0.50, 8.88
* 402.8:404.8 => -0.35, 16.6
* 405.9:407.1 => -0.06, 15.9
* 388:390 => -0.12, 9.87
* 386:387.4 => -0.06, 8.92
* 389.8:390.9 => -0.17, 11.3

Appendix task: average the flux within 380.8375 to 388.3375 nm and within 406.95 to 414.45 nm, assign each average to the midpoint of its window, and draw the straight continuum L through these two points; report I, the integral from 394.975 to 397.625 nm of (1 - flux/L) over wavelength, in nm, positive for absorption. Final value 0.55 nm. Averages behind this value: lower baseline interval 8.19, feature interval 9.42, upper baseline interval 16.5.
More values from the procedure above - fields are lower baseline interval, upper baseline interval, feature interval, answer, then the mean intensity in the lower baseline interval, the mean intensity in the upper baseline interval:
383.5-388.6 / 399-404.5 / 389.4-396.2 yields 0.91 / 8.47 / 16.6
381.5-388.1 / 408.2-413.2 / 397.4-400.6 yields -0.45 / 8.04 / 16.7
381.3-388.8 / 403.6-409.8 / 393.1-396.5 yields 0.76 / 8.14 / 16.9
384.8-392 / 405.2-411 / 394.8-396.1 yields 0.05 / 10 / 16.6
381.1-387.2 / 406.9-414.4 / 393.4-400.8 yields 0.36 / 7.96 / 16.5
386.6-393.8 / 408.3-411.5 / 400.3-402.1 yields -0.47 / 9.63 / 16.8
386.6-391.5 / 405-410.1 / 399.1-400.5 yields -0.18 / 10.2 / 16.7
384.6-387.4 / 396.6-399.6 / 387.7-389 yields 0.04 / 9.01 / 11.9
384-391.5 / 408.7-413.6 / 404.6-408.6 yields -0.48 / 9.66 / 16.3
